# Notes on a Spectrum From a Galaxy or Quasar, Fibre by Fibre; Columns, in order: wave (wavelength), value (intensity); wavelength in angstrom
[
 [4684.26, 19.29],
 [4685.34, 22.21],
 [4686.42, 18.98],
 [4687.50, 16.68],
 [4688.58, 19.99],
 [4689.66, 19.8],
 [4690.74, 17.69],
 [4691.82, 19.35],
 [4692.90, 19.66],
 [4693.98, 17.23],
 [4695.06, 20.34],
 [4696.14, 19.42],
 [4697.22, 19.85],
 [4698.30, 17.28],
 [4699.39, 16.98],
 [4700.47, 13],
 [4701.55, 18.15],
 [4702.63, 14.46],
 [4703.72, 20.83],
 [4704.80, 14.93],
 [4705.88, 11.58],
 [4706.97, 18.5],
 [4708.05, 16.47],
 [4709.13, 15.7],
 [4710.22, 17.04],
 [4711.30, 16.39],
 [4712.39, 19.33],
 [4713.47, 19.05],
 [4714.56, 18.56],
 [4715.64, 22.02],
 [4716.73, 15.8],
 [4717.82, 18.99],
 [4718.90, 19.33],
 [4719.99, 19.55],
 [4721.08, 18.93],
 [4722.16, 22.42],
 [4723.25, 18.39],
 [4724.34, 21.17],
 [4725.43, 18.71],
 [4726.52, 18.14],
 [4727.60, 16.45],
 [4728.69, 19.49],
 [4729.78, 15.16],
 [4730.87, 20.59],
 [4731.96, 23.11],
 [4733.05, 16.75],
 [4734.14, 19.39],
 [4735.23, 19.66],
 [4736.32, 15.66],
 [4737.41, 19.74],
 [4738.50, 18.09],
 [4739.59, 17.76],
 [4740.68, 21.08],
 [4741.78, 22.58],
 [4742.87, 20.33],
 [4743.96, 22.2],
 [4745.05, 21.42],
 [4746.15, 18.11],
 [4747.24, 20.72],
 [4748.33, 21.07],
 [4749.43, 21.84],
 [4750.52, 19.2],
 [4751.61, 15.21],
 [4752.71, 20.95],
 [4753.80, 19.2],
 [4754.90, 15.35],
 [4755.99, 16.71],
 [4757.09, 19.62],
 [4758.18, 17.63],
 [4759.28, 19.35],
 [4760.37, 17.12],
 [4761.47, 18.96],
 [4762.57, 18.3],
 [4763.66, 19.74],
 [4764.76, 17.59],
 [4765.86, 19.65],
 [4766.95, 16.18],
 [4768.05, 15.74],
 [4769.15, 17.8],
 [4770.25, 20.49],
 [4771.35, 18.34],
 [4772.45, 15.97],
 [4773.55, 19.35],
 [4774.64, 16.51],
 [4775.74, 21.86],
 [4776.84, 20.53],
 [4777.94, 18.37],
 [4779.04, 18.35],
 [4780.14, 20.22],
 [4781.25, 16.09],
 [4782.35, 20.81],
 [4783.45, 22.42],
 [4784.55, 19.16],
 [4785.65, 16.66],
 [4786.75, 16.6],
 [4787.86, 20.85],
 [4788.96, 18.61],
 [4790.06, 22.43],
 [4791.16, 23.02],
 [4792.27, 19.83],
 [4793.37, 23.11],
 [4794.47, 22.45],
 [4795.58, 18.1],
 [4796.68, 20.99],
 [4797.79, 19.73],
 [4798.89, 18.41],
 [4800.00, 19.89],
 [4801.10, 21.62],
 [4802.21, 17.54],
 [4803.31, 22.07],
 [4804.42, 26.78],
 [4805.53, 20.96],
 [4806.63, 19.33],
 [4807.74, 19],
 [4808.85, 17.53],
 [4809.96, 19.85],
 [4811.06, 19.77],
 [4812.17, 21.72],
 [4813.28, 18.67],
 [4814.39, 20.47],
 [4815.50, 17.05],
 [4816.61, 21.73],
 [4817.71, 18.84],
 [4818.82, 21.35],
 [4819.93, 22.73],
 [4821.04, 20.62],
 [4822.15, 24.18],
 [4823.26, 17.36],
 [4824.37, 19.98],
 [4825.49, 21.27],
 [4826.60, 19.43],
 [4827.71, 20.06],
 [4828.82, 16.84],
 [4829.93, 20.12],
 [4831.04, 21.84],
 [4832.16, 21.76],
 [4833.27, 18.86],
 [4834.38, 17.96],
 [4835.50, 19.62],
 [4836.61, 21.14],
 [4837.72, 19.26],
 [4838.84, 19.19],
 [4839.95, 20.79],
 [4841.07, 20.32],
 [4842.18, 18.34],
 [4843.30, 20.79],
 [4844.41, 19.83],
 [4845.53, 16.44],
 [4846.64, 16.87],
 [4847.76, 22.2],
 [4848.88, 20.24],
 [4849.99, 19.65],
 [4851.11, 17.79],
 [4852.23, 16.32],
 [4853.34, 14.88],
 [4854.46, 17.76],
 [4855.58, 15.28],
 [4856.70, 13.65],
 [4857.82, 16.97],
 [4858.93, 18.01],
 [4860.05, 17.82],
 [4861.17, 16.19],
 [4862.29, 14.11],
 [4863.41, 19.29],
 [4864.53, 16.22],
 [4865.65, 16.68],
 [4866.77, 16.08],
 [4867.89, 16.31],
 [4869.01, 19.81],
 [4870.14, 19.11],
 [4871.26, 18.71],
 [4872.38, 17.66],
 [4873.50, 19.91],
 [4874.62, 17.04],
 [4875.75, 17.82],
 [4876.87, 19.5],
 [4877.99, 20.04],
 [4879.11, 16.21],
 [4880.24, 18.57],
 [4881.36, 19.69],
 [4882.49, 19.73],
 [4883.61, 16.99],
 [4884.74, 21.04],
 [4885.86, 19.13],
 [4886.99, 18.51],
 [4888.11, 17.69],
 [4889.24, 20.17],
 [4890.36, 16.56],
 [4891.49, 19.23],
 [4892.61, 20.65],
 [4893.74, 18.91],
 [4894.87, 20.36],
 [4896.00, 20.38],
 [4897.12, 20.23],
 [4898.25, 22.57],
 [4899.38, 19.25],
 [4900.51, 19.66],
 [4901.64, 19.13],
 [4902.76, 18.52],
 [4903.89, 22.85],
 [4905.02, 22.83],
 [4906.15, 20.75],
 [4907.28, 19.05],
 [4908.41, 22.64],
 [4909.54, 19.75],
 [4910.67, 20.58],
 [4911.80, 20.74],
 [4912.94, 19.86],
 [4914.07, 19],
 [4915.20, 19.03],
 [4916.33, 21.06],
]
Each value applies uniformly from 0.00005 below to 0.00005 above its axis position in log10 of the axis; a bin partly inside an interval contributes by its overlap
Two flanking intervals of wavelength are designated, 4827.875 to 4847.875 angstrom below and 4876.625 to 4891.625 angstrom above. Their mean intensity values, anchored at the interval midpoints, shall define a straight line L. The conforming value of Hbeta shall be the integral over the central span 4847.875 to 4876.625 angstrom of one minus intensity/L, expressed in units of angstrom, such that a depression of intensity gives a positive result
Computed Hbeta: 2.5 angstrom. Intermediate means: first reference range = 19.5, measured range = 17.4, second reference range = 18.8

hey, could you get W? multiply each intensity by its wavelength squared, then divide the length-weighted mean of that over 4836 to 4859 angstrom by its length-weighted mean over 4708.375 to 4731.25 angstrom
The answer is 1.04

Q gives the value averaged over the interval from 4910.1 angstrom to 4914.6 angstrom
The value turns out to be 20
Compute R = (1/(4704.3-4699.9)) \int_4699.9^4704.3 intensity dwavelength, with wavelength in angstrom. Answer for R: 16.6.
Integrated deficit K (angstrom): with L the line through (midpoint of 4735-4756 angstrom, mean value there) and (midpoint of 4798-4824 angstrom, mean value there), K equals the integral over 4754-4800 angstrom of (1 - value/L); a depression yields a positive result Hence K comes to 1.9 angstrom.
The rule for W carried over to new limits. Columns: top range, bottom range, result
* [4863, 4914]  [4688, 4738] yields 1.13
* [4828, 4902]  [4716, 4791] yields 1.03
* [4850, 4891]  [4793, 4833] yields 0.89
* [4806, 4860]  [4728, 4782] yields 1.05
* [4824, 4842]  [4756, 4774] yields 1.12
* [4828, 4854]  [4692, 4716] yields 1.16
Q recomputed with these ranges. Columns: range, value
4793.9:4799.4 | 20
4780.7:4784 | 19.8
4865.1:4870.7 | 17.6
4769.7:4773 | 18.2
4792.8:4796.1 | 21.3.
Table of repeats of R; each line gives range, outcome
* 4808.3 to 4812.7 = 19.7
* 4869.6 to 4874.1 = 18.9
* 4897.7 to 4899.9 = 20.9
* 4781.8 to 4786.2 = 19.8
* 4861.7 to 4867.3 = 16.5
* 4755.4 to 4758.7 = 18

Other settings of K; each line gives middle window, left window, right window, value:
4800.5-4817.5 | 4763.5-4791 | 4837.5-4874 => -1.6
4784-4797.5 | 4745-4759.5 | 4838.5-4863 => -1.2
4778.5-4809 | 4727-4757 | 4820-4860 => -1.6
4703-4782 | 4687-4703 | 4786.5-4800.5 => 2.1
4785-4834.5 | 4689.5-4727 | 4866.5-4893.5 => -4.8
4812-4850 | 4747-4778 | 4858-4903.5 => -2.7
